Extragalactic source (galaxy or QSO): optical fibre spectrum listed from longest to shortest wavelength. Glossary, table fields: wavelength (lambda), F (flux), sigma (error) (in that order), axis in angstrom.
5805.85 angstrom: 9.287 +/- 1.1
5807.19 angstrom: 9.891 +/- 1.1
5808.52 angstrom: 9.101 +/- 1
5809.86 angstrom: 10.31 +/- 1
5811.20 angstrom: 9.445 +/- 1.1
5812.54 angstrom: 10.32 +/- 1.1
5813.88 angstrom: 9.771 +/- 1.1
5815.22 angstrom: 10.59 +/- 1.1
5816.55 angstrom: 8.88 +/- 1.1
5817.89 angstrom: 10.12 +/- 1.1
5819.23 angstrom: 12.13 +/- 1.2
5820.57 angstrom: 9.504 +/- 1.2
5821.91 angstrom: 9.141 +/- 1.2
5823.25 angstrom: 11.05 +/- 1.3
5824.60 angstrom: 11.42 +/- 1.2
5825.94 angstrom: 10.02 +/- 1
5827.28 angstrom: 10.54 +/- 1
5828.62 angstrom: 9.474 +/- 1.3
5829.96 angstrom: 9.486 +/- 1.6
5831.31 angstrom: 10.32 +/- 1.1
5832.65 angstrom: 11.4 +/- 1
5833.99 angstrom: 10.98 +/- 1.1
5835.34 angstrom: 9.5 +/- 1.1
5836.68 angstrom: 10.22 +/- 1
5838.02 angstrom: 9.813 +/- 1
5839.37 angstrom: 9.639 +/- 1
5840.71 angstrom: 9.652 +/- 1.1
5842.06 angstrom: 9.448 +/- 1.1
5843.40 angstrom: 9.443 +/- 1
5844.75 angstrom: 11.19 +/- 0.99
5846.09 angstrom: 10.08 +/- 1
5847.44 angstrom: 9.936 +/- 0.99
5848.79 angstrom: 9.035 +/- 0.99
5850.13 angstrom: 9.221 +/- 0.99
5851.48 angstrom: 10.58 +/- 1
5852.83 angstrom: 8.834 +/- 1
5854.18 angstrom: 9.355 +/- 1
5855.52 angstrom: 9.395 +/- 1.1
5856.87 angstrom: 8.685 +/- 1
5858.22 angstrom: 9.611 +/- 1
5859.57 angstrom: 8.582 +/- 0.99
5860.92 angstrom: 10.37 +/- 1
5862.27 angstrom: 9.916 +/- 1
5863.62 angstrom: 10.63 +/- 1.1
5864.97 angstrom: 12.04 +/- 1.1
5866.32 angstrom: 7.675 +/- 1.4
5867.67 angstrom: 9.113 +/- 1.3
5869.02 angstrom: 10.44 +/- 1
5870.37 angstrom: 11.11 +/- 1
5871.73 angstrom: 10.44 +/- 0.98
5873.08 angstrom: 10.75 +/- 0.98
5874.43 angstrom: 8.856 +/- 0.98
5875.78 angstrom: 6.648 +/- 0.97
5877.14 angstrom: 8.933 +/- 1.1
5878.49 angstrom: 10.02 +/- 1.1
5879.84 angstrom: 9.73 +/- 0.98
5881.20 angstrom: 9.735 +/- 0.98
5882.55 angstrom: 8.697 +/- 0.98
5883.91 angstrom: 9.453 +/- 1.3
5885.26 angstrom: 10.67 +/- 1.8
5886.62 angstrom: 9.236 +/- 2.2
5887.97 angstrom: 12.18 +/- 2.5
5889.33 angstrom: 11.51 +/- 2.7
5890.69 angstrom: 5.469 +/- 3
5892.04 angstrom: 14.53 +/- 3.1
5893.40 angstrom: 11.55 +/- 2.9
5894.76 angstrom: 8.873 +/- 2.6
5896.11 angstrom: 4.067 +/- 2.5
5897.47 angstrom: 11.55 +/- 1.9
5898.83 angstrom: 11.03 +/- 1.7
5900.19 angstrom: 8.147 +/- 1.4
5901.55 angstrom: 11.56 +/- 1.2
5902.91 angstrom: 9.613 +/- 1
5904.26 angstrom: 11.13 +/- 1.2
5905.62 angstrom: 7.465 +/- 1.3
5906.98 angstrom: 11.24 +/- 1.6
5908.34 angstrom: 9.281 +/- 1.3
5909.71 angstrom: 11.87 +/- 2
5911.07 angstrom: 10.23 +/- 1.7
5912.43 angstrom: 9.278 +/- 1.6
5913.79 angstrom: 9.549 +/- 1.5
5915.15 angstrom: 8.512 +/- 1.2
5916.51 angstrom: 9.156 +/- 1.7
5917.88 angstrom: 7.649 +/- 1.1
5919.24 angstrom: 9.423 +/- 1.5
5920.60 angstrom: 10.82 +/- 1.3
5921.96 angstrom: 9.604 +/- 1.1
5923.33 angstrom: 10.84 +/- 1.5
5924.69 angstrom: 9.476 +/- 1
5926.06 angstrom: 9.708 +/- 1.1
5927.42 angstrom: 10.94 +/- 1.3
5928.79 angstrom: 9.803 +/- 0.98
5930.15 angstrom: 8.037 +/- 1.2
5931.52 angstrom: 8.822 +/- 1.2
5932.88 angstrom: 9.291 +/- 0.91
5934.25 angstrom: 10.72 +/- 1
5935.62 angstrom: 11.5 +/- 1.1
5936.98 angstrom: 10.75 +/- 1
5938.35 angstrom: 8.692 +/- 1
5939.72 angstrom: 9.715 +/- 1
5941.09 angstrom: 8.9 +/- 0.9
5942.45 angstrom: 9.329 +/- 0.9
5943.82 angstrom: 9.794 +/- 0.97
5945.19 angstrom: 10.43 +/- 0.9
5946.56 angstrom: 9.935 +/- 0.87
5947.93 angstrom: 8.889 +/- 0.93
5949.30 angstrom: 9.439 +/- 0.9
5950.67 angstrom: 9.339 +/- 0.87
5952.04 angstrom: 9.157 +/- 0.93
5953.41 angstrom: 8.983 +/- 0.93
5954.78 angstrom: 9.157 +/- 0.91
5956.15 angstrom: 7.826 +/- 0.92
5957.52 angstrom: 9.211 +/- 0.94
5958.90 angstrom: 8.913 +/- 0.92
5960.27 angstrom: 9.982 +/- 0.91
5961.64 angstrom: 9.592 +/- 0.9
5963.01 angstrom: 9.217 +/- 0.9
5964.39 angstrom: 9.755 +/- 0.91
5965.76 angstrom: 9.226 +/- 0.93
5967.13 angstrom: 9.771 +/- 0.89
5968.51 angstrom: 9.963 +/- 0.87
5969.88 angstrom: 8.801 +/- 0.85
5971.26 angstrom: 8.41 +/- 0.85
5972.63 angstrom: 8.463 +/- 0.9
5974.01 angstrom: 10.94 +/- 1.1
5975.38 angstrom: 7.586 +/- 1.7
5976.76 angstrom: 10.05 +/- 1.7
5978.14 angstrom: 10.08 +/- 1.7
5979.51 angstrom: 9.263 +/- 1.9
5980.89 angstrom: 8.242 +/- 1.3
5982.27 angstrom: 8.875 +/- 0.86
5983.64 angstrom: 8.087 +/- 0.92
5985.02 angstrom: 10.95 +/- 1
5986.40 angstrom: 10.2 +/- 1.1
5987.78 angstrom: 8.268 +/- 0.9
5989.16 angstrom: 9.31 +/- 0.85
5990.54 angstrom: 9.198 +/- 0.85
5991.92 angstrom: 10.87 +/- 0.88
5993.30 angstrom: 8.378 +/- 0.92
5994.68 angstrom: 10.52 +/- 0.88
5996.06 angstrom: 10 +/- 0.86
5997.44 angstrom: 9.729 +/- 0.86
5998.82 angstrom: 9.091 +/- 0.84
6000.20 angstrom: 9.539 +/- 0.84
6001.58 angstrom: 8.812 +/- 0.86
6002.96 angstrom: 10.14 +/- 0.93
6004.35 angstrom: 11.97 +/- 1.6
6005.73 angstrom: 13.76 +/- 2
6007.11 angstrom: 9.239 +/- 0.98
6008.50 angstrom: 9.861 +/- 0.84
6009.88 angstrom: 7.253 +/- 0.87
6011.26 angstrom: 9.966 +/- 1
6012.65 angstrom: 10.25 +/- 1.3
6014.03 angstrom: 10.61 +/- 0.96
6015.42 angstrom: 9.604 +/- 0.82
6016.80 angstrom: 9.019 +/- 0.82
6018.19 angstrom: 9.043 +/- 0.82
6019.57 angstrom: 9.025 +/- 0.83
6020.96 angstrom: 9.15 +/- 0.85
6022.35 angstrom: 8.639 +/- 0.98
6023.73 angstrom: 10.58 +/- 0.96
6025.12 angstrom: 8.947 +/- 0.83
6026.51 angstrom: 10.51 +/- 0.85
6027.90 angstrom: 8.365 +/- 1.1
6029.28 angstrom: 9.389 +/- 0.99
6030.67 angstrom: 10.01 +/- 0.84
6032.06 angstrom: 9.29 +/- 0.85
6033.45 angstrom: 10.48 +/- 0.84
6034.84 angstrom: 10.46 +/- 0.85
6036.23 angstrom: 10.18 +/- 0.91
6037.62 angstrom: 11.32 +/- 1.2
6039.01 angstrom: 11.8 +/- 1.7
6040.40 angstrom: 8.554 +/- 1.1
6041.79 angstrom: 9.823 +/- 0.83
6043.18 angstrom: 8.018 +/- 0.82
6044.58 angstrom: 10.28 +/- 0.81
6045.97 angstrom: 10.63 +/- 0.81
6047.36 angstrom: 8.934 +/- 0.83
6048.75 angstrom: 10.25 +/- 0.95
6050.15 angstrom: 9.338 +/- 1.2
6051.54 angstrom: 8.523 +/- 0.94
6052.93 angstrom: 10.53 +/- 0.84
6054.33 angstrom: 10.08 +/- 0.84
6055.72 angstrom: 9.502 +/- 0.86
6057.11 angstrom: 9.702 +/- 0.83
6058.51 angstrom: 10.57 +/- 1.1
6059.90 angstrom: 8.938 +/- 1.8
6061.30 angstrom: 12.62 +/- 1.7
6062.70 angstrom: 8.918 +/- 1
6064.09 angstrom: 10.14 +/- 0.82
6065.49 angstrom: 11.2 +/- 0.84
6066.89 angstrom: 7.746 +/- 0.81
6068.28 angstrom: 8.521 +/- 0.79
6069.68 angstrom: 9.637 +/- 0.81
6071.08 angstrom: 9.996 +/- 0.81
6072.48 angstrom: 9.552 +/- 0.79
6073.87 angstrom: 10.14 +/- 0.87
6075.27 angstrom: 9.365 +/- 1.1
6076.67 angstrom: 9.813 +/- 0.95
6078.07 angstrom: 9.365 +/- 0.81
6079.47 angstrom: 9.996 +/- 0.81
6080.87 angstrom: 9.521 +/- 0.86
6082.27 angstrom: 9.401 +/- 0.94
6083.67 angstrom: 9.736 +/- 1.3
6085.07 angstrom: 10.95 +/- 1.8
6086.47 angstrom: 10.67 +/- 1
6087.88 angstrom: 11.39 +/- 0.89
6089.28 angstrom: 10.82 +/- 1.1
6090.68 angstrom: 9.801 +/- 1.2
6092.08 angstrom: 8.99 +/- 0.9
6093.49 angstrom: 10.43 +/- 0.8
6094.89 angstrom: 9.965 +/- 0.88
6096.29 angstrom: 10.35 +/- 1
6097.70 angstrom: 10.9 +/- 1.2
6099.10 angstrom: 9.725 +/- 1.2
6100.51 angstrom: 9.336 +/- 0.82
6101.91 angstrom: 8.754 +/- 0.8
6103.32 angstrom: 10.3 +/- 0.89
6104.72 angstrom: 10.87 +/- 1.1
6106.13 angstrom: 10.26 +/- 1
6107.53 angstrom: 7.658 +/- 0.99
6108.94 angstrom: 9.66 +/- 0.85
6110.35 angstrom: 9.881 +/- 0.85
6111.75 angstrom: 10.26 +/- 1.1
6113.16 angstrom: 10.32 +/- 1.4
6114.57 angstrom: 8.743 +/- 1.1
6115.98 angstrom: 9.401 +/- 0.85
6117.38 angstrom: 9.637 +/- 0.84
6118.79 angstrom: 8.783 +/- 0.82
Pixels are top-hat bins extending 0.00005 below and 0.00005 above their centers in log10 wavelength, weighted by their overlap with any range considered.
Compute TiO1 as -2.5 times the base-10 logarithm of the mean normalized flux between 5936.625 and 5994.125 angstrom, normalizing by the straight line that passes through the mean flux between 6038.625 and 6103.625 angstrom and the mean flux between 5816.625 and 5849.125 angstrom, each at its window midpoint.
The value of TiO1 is 0.07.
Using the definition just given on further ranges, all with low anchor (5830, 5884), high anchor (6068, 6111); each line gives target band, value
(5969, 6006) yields 0.027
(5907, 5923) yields 0.011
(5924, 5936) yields 0.001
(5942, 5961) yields 0.055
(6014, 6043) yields 0.015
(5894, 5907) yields 0.042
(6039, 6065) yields 0.005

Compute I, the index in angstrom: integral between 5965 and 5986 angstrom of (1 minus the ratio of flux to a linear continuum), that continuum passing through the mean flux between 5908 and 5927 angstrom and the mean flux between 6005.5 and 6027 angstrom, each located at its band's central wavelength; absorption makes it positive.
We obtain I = 0.8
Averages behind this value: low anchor 9.69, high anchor 9.62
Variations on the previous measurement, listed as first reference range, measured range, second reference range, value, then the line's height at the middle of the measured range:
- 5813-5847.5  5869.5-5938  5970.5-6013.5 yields 0.8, 9.9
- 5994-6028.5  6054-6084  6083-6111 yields 0.6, 9.93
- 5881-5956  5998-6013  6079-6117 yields -0.3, 9.81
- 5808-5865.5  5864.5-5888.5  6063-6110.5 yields 0.5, 9.96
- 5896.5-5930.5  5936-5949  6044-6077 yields 0.2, 9.8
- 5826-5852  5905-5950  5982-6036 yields 0.7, 9.84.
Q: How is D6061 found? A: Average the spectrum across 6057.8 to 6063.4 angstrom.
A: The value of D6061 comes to 10.3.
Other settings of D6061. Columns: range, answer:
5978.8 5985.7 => 9.09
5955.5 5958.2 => 8.53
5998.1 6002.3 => 9.17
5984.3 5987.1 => 10.5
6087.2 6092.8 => 10.2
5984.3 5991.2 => 9.57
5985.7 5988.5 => 9.23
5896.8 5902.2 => 10.6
